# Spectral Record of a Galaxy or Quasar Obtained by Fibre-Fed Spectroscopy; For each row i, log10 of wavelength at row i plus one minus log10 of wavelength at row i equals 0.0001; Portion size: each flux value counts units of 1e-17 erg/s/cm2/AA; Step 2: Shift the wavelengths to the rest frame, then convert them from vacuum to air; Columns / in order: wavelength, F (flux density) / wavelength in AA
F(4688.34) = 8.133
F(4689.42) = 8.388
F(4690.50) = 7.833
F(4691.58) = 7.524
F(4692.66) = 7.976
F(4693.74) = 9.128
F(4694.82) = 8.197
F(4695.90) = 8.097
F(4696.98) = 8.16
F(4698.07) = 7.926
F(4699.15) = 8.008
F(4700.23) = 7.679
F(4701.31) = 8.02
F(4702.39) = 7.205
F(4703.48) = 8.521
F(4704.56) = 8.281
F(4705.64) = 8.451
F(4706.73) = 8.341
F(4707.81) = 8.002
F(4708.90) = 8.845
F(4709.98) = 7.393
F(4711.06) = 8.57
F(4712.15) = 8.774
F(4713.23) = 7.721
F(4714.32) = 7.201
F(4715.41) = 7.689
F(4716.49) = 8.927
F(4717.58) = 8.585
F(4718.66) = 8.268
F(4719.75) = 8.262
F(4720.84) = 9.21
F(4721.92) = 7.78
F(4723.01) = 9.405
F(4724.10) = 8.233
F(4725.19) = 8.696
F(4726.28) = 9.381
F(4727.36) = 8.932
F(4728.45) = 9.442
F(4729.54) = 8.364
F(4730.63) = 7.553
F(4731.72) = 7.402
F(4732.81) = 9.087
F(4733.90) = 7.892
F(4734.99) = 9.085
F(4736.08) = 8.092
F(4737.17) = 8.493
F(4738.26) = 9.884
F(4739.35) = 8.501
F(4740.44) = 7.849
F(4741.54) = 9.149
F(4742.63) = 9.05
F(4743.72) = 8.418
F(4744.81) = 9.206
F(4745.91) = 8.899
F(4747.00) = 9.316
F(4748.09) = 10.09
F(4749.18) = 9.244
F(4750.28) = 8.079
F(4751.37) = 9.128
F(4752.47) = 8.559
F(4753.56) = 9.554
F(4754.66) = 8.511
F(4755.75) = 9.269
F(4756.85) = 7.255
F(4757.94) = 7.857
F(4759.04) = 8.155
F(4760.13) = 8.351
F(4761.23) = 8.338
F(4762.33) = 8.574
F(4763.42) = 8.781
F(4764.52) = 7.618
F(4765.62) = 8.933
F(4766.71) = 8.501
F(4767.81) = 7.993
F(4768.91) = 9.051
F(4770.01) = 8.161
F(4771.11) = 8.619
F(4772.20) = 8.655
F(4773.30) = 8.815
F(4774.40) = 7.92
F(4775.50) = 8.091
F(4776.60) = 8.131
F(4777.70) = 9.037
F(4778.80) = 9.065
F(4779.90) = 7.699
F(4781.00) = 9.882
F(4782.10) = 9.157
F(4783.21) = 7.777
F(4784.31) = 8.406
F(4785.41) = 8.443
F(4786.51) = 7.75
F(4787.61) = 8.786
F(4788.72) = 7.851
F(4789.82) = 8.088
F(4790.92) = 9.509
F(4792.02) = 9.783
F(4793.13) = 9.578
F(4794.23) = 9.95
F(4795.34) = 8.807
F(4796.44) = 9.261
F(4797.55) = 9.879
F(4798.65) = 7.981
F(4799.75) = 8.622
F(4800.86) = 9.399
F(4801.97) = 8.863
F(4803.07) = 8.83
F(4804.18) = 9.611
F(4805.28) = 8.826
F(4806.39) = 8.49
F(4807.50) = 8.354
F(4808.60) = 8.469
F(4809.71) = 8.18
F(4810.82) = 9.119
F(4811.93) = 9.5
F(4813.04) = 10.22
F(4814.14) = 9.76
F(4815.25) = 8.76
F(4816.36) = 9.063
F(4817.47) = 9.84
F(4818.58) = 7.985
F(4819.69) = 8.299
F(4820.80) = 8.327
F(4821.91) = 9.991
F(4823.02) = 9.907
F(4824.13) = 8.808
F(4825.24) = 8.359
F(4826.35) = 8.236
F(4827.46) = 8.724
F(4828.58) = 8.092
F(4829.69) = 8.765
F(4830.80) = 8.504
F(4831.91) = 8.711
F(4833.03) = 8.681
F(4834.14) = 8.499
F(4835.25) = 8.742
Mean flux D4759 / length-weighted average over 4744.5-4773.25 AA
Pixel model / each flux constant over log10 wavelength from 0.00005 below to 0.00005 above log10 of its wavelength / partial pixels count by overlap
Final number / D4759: 8.64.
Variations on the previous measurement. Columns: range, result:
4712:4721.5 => 8.27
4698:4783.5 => 8.5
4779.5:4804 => 8.85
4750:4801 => 8.63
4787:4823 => 9.01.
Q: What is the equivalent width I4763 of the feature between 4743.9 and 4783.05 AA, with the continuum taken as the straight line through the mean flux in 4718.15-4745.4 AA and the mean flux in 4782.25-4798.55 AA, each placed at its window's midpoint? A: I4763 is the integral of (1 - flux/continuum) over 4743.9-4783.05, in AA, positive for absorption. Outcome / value 0.5 AA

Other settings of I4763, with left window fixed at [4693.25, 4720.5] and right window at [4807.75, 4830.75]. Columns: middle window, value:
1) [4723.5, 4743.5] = -0.6 AA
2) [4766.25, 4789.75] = 0.5 AA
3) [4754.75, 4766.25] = 0.3 AA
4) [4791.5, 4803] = -0.6 AA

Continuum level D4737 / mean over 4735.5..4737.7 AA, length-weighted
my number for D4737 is 8.31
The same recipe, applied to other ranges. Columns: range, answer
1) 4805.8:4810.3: 8.37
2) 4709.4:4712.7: 8.27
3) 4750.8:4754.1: 9.08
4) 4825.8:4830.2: 8.44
